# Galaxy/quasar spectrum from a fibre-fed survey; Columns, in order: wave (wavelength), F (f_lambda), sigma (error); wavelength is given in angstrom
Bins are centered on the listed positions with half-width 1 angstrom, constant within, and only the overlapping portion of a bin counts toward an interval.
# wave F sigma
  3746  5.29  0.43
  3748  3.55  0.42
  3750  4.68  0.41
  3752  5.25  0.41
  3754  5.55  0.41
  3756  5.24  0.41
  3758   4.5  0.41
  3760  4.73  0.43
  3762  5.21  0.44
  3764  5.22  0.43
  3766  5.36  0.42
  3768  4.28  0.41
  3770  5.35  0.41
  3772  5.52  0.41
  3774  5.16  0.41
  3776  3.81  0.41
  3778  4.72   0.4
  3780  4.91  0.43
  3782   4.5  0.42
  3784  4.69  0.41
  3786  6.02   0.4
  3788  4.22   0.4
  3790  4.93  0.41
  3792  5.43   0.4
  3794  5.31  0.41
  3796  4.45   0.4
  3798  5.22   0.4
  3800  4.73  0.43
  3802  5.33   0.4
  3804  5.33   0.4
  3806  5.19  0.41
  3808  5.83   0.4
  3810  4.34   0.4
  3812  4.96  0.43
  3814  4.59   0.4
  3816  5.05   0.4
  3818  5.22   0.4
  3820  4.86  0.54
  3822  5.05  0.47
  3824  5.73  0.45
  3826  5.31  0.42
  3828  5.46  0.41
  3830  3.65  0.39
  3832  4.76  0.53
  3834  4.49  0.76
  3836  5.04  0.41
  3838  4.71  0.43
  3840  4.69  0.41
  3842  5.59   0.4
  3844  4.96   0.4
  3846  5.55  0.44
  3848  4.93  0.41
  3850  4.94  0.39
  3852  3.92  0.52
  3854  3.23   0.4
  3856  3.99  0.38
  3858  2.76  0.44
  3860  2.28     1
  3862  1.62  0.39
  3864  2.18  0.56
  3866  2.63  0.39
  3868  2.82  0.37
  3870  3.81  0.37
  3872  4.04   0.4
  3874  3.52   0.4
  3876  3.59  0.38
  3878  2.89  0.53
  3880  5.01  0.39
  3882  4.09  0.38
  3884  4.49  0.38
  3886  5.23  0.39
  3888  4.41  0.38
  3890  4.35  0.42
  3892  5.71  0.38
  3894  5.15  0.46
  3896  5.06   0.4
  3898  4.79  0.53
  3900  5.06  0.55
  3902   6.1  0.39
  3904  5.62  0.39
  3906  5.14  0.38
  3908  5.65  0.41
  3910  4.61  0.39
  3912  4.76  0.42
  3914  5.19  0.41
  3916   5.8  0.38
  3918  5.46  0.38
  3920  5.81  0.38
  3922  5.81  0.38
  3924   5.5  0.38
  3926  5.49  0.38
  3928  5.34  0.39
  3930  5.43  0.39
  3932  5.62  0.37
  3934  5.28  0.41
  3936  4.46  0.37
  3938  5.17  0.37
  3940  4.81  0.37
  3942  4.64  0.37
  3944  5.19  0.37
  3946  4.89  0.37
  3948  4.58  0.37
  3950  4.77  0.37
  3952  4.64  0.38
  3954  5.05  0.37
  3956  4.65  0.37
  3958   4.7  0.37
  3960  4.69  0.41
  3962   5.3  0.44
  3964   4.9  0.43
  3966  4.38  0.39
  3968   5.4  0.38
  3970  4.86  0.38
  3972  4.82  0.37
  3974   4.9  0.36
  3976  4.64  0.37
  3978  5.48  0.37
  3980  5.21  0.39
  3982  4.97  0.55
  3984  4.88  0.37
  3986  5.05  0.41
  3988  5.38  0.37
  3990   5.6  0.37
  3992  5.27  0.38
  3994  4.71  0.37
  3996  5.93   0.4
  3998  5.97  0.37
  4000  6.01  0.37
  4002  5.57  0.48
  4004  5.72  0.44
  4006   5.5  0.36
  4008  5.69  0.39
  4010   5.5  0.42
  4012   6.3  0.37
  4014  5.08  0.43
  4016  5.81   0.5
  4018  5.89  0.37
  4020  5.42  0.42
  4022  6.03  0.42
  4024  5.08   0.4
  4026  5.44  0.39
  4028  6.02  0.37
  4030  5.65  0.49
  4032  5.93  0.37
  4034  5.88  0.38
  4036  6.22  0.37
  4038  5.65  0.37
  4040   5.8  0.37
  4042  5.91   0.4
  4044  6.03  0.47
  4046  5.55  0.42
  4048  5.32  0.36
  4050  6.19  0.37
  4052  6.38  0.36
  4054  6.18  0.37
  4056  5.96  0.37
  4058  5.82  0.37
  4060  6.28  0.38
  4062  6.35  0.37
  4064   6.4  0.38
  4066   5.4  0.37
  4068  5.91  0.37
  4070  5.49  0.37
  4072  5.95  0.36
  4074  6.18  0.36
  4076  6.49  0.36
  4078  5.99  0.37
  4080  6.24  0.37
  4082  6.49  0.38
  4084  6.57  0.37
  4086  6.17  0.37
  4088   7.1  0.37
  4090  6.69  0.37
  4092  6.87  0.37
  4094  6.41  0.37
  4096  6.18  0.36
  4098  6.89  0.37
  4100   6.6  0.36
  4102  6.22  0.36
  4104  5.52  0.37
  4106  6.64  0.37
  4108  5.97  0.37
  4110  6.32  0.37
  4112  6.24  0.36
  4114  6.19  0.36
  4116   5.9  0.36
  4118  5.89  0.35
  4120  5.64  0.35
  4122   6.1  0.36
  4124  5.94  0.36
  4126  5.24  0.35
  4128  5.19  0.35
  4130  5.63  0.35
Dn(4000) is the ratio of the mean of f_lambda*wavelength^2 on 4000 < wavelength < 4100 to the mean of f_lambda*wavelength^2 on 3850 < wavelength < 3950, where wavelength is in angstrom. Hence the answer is 1.4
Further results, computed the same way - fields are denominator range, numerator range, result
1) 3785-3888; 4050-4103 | 1.59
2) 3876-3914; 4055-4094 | 1.40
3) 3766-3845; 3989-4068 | 1.31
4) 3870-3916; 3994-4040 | 1.28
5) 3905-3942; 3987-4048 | 1.13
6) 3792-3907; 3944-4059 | 1.29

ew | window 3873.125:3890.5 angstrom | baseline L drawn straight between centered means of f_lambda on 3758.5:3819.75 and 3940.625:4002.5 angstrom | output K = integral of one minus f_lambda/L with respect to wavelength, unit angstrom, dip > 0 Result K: 2.9 angstrom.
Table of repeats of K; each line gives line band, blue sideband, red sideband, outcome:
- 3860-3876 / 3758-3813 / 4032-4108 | 7.2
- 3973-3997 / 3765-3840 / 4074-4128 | 2.4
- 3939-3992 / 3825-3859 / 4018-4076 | 4.2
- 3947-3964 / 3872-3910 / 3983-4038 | 1.3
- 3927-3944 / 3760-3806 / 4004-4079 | 1.2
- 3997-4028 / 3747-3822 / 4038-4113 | 1.2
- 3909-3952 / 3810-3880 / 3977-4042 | -2.1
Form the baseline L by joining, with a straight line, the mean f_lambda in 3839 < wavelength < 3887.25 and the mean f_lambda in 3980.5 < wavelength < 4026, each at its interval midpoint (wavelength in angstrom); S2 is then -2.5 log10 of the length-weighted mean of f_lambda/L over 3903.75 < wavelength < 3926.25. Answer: -0.20 mag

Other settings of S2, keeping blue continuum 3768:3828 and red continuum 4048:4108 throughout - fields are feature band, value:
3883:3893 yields 0.12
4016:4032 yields 0.06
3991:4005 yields 0.06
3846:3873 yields 0.48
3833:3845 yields 0.06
